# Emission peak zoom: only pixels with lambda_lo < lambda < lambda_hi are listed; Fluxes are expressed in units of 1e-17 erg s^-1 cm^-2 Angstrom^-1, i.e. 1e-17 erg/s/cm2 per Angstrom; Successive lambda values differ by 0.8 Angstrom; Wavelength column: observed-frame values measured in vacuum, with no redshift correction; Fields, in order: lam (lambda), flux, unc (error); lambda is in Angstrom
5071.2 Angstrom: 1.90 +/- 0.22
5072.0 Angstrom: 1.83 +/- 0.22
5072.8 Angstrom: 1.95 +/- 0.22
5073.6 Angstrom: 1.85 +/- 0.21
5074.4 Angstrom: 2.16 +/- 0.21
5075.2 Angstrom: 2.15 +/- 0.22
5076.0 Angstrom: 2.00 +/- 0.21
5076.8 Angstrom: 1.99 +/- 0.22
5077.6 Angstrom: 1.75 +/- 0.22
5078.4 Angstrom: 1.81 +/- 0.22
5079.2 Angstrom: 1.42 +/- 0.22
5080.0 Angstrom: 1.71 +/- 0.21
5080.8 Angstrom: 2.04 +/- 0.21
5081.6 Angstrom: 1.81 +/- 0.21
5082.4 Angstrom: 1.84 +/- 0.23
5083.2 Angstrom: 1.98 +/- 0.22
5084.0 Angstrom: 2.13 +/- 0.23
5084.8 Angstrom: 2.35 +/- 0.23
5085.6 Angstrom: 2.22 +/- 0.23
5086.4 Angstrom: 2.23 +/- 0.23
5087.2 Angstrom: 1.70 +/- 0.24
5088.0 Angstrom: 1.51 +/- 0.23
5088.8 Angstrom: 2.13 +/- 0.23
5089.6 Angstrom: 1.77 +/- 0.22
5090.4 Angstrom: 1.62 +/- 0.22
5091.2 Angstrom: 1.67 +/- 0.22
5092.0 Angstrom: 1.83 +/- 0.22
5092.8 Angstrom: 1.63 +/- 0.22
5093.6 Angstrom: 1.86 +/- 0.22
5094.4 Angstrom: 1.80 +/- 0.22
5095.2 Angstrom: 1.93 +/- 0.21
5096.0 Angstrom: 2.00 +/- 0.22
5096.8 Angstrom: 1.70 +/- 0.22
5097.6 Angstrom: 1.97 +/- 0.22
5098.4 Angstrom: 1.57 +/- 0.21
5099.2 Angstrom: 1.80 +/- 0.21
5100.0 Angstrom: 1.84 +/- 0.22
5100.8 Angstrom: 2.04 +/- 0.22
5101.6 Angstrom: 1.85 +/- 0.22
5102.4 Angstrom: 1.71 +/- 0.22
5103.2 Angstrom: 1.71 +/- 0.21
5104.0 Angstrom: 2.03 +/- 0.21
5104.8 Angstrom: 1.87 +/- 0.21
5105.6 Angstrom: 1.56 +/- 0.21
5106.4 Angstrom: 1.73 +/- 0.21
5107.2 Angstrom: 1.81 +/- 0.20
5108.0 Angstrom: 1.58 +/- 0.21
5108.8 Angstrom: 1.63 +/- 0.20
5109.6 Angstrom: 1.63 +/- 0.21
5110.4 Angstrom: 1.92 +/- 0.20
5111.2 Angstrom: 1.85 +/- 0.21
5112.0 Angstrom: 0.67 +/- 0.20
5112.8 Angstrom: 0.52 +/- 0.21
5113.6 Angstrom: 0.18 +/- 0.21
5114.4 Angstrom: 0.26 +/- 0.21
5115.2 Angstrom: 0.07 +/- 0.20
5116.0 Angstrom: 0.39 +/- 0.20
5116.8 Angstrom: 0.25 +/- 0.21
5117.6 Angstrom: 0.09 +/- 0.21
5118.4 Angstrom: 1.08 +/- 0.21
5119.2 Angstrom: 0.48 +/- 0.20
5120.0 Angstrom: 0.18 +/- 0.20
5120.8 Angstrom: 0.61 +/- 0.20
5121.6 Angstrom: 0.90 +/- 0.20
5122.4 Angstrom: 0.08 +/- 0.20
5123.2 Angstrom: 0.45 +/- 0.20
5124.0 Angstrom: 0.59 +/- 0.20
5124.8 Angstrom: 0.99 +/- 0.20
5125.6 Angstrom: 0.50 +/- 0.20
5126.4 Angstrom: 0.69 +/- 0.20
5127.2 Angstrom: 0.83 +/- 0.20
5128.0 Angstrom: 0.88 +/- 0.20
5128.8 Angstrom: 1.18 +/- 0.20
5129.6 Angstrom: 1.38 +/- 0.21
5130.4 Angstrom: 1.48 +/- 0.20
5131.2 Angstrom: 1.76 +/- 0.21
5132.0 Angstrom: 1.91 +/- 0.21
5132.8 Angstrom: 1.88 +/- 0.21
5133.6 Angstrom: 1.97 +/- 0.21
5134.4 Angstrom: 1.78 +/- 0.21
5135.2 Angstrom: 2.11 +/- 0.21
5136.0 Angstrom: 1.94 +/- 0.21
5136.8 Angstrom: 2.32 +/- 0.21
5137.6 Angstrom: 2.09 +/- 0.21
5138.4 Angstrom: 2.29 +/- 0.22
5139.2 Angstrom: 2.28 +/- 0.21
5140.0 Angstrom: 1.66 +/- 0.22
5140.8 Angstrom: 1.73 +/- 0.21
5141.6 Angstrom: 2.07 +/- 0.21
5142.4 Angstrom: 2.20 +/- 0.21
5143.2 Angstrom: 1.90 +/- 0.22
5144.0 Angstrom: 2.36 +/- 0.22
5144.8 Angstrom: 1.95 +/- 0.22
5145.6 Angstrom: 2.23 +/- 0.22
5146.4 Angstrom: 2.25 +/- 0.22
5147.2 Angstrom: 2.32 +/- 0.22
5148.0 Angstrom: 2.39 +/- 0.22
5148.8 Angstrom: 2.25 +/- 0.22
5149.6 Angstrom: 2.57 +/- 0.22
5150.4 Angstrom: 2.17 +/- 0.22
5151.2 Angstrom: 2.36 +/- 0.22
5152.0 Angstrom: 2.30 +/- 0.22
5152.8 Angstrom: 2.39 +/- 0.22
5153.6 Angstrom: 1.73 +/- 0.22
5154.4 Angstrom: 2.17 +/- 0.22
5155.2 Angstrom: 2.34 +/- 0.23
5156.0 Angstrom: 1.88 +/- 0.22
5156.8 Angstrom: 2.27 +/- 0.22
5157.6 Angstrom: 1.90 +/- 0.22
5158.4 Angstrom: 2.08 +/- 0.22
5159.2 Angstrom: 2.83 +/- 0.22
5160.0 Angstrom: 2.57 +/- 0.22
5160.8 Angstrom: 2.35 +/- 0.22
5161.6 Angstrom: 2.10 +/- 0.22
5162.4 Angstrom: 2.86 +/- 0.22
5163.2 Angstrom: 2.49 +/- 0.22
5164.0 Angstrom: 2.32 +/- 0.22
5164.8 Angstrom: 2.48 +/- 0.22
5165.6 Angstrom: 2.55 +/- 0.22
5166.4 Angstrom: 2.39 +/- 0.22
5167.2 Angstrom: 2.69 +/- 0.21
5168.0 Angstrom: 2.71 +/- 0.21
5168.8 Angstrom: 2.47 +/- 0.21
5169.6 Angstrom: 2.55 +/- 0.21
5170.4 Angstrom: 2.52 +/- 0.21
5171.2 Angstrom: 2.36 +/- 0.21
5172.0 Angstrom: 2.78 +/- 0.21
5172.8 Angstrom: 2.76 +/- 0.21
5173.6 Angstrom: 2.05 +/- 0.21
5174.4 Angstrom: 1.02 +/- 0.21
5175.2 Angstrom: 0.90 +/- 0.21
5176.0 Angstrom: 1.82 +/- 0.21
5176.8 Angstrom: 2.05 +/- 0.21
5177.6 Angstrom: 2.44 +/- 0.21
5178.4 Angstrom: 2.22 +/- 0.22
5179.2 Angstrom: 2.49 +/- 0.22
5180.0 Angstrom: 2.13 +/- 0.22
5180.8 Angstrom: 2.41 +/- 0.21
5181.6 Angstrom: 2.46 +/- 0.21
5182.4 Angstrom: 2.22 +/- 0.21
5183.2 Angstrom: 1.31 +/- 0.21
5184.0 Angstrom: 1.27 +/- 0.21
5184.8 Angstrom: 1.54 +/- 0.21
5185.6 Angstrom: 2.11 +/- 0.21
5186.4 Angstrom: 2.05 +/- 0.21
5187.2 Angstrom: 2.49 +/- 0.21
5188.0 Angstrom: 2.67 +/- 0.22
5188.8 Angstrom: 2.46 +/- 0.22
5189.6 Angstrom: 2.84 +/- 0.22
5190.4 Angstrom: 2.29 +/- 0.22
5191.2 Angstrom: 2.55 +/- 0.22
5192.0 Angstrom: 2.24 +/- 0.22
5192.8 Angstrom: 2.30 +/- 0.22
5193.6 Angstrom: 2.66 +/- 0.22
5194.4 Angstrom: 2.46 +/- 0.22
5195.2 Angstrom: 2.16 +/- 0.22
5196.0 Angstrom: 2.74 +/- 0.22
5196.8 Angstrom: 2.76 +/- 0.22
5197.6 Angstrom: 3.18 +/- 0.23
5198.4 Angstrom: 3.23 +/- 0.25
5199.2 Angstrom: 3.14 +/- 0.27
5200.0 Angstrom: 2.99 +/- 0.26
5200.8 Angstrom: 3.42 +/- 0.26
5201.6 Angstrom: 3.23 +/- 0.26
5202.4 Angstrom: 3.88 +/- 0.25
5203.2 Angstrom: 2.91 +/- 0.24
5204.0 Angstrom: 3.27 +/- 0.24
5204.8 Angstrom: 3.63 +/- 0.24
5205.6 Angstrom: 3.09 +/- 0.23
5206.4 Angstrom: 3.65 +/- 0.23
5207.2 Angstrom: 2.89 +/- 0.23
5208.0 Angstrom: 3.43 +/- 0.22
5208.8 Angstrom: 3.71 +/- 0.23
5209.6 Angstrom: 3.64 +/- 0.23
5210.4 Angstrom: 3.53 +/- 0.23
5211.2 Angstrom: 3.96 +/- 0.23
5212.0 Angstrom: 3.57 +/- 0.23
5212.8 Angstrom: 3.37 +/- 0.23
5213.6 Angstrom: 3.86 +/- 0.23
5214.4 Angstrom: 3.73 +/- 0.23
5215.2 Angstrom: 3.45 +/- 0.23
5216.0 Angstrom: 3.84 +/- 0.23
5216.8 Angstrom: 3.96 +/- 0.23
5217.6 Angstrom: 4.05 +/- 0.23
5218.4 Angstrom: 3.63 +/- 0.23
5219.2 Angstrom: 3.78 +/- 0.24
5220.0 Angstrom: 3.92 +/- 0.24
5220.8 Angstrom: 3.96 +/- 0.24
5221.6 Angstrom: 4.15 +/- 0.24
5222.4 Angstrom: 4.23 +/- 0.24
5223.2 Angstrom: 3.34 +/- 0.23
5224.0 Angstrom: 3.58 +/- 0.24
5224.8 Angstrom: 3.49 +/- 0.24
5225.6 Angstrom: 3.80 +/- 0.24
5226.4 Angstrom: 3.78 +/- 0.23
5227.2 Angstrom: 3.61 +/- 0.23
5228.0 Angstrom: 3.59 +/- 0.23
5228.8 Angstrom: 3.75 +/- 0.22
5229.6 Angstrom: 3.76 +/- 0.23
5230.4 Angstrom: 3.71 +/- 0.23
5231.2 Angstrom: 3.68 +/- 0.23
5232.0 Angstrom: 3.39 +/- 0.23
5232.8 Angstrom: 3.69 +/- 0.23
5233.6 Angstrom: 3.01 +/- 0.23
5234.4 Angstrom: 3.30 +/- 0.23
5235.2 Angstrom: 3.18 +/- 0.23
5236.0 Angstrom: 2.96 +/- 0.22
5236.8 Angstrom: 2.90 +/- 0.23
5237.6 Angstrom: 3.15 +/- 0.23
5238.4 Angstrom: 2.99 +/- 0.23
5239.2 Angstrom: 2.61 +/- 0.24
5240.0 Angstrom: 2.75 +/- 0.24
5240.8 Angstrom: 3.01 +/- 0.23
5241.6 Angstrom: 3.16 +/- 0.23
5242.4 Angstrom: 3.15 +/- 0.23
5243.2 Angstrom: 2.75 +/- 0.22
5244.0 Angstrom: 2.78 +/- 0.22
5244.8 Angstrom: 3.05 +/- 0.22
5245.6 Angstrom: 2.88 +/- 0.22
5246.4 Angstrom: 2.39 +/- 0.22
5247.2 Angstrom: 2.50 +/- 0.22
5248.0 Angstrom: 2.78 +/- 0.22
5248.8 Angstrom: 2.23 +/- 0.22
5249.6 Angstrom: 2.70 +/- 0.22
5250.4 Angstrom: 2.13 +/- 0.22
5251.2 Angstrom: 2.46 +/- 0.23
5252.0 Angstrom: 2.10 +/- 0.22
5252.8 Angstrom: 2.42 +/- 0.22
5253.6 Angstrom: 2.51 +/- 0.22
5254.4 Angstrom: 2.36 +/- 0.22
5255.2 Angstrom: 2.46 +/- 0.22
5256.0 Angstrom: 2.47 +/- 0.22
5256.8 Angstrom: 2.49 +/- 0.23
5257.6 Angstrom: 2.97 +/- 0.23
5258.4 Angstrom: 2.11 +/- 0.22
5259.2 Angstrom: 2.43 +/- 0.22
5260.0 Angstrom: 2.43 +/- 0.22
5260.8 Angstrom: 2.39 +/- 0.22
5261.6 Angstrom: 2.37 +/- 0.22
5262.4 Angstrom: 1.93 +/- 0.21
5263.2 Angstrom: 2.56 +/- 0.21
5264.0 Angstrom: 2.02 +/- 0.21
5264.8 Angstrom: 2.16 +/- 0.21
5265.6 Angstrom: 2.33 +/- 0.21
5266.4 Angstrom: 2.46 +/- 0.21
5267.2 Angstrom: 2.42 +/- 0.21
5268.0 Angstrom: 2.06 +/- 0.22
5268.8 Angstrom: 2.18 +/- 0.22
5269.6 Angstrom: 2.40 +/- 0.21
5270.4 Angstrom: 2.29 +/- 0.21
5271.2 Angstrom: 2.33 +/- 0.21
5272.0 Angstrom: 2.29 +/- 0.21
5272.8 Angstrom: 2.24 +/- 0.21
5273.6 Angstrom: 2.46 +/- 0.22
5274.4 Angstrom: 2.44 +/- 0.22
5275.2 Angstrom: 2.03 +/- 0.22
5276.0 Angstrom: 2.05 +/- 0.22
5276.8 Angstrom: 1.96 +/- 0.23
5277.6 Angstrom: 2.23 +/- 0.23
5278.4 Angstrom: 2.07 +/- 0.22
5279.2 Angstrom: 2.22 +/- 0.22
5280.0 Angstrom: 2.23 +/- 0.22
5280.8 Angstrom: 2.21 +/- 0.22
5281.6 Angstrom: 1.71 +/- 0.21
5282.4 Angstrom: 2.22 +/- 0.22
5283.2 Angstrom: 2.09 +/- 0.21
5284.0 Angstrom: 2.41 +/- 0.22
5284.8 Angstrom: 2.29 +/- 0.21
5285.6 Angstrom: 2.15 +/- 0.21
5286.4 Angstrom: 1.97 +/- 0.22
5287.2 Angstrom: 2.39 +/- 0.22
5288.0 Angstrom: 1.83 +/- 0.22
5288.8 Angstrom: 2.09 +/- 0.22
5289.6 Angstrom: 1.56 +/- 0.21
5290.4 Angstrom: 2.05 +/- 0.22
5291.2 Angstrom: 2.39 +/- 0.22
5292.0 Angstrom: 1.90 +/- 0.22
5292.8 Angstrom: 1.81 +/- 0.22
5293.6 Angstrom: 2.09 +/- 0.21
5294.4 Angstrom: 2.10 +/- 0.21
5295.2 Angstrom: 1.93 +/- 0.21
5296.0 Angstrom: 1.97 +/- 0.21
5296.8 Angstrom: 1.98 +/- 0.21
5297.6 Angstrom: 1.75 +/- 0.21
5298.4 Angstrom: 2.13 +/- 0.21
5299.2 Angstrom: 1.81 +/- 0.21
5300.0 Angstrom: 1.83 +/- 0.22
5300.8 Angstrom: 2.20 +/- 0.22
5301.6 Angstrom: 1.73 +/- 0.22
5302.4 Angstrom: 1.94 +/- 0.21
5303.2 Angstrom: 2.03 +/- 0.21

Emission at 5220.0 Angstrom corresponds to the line C IV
